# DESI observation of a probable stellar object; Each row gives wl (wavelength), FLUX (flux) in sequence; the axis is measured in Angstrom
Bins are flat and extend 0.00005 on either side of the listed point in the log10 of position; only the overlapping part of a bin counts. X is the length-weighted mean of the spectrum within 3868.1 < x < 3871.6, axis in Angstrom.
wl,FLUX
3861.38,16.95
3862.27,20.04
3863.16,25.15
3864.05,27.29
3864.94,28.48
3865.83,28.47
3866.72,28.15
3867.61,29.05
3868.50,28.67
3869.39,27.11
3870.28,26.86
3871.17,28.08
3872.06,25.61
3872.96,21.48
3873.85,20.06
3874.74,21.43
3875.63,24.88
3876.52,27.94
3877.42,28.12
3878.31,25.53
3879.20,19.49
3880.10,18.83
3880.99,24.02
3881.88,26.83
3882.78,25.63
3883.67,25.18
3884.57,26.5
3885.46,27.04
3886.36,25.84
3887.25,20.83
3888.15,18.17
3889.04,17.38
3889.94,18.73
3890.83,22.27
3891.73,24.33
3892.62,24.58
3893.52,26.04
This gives 27.7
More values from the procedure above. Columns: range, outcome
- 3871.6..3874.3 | 22.4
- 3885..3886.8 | 26.4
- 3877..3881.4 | 23.2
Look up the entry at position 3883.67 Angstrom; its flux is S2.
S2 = 25.18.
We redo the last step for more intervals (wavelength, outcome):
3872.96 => 21.48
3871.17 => 28.08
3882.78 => 25.63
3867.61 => 29.05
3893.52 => 26.04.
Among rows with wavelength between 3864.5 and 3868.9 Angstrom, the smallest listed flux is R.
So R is 28.15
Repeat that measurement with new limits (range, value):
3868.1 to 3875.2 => 20.06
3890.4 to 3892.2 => 22.27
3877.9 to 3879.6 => 19.49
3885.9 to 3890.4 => 17.38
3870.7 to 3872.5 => 25.61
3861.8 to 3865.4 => 20.04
